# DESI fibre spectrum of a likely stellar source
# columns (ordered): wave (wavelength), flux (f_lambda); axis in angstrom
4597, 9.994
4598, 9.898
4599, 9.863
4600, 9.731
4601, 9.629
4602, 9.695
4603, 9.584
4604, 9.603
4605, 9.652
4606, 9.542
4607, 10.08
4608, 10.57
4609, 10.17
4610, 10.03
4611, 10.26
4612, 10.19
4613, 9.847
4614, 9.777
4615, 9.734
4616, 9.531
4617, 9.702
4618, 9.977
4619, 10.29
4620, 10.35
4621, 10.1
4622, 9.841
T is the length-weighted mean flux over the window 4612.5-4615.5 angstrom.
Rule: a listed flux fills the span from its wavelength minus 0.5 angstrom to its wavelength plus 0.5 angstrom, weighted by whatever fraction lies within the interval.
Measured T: 9.79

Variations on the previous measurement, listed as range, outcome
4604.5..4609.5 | 10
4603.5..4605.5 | 9.63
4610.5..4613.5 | 10.1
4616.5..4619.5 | 9.99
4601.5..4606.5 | 9.62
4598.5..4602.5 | 9.73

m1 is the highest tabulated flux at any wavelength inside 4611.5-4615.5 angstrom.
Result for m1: 10.19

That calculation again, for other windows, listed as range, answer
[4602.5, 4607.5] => 10.08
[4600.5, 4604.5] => 9.695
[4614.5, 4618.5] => 9.977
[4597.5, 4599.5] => 9.898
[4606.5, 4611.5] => 10.57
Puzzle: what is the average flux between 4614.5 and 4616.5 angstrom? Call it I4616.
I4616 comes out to 9.63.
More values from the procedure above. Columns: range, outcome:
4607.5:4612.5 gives 10.2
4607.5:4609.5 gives 10.4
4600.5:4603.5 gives 9.64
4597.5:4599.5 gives 9.88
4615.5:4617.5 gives 9.62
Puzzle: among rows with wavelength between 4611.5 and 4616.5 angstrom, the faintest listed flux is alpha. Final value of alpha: 9.531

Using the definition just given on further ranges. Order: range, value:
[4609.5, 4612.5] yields 10.03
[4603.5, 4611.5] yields 9.542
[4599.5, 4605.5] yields 9.584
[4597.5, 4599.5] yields 9.863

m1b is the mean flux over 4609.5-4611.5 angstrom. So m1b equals 10.1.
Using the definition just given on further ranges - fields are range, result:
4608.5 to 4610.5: 10.1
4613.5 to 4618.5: 9.74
